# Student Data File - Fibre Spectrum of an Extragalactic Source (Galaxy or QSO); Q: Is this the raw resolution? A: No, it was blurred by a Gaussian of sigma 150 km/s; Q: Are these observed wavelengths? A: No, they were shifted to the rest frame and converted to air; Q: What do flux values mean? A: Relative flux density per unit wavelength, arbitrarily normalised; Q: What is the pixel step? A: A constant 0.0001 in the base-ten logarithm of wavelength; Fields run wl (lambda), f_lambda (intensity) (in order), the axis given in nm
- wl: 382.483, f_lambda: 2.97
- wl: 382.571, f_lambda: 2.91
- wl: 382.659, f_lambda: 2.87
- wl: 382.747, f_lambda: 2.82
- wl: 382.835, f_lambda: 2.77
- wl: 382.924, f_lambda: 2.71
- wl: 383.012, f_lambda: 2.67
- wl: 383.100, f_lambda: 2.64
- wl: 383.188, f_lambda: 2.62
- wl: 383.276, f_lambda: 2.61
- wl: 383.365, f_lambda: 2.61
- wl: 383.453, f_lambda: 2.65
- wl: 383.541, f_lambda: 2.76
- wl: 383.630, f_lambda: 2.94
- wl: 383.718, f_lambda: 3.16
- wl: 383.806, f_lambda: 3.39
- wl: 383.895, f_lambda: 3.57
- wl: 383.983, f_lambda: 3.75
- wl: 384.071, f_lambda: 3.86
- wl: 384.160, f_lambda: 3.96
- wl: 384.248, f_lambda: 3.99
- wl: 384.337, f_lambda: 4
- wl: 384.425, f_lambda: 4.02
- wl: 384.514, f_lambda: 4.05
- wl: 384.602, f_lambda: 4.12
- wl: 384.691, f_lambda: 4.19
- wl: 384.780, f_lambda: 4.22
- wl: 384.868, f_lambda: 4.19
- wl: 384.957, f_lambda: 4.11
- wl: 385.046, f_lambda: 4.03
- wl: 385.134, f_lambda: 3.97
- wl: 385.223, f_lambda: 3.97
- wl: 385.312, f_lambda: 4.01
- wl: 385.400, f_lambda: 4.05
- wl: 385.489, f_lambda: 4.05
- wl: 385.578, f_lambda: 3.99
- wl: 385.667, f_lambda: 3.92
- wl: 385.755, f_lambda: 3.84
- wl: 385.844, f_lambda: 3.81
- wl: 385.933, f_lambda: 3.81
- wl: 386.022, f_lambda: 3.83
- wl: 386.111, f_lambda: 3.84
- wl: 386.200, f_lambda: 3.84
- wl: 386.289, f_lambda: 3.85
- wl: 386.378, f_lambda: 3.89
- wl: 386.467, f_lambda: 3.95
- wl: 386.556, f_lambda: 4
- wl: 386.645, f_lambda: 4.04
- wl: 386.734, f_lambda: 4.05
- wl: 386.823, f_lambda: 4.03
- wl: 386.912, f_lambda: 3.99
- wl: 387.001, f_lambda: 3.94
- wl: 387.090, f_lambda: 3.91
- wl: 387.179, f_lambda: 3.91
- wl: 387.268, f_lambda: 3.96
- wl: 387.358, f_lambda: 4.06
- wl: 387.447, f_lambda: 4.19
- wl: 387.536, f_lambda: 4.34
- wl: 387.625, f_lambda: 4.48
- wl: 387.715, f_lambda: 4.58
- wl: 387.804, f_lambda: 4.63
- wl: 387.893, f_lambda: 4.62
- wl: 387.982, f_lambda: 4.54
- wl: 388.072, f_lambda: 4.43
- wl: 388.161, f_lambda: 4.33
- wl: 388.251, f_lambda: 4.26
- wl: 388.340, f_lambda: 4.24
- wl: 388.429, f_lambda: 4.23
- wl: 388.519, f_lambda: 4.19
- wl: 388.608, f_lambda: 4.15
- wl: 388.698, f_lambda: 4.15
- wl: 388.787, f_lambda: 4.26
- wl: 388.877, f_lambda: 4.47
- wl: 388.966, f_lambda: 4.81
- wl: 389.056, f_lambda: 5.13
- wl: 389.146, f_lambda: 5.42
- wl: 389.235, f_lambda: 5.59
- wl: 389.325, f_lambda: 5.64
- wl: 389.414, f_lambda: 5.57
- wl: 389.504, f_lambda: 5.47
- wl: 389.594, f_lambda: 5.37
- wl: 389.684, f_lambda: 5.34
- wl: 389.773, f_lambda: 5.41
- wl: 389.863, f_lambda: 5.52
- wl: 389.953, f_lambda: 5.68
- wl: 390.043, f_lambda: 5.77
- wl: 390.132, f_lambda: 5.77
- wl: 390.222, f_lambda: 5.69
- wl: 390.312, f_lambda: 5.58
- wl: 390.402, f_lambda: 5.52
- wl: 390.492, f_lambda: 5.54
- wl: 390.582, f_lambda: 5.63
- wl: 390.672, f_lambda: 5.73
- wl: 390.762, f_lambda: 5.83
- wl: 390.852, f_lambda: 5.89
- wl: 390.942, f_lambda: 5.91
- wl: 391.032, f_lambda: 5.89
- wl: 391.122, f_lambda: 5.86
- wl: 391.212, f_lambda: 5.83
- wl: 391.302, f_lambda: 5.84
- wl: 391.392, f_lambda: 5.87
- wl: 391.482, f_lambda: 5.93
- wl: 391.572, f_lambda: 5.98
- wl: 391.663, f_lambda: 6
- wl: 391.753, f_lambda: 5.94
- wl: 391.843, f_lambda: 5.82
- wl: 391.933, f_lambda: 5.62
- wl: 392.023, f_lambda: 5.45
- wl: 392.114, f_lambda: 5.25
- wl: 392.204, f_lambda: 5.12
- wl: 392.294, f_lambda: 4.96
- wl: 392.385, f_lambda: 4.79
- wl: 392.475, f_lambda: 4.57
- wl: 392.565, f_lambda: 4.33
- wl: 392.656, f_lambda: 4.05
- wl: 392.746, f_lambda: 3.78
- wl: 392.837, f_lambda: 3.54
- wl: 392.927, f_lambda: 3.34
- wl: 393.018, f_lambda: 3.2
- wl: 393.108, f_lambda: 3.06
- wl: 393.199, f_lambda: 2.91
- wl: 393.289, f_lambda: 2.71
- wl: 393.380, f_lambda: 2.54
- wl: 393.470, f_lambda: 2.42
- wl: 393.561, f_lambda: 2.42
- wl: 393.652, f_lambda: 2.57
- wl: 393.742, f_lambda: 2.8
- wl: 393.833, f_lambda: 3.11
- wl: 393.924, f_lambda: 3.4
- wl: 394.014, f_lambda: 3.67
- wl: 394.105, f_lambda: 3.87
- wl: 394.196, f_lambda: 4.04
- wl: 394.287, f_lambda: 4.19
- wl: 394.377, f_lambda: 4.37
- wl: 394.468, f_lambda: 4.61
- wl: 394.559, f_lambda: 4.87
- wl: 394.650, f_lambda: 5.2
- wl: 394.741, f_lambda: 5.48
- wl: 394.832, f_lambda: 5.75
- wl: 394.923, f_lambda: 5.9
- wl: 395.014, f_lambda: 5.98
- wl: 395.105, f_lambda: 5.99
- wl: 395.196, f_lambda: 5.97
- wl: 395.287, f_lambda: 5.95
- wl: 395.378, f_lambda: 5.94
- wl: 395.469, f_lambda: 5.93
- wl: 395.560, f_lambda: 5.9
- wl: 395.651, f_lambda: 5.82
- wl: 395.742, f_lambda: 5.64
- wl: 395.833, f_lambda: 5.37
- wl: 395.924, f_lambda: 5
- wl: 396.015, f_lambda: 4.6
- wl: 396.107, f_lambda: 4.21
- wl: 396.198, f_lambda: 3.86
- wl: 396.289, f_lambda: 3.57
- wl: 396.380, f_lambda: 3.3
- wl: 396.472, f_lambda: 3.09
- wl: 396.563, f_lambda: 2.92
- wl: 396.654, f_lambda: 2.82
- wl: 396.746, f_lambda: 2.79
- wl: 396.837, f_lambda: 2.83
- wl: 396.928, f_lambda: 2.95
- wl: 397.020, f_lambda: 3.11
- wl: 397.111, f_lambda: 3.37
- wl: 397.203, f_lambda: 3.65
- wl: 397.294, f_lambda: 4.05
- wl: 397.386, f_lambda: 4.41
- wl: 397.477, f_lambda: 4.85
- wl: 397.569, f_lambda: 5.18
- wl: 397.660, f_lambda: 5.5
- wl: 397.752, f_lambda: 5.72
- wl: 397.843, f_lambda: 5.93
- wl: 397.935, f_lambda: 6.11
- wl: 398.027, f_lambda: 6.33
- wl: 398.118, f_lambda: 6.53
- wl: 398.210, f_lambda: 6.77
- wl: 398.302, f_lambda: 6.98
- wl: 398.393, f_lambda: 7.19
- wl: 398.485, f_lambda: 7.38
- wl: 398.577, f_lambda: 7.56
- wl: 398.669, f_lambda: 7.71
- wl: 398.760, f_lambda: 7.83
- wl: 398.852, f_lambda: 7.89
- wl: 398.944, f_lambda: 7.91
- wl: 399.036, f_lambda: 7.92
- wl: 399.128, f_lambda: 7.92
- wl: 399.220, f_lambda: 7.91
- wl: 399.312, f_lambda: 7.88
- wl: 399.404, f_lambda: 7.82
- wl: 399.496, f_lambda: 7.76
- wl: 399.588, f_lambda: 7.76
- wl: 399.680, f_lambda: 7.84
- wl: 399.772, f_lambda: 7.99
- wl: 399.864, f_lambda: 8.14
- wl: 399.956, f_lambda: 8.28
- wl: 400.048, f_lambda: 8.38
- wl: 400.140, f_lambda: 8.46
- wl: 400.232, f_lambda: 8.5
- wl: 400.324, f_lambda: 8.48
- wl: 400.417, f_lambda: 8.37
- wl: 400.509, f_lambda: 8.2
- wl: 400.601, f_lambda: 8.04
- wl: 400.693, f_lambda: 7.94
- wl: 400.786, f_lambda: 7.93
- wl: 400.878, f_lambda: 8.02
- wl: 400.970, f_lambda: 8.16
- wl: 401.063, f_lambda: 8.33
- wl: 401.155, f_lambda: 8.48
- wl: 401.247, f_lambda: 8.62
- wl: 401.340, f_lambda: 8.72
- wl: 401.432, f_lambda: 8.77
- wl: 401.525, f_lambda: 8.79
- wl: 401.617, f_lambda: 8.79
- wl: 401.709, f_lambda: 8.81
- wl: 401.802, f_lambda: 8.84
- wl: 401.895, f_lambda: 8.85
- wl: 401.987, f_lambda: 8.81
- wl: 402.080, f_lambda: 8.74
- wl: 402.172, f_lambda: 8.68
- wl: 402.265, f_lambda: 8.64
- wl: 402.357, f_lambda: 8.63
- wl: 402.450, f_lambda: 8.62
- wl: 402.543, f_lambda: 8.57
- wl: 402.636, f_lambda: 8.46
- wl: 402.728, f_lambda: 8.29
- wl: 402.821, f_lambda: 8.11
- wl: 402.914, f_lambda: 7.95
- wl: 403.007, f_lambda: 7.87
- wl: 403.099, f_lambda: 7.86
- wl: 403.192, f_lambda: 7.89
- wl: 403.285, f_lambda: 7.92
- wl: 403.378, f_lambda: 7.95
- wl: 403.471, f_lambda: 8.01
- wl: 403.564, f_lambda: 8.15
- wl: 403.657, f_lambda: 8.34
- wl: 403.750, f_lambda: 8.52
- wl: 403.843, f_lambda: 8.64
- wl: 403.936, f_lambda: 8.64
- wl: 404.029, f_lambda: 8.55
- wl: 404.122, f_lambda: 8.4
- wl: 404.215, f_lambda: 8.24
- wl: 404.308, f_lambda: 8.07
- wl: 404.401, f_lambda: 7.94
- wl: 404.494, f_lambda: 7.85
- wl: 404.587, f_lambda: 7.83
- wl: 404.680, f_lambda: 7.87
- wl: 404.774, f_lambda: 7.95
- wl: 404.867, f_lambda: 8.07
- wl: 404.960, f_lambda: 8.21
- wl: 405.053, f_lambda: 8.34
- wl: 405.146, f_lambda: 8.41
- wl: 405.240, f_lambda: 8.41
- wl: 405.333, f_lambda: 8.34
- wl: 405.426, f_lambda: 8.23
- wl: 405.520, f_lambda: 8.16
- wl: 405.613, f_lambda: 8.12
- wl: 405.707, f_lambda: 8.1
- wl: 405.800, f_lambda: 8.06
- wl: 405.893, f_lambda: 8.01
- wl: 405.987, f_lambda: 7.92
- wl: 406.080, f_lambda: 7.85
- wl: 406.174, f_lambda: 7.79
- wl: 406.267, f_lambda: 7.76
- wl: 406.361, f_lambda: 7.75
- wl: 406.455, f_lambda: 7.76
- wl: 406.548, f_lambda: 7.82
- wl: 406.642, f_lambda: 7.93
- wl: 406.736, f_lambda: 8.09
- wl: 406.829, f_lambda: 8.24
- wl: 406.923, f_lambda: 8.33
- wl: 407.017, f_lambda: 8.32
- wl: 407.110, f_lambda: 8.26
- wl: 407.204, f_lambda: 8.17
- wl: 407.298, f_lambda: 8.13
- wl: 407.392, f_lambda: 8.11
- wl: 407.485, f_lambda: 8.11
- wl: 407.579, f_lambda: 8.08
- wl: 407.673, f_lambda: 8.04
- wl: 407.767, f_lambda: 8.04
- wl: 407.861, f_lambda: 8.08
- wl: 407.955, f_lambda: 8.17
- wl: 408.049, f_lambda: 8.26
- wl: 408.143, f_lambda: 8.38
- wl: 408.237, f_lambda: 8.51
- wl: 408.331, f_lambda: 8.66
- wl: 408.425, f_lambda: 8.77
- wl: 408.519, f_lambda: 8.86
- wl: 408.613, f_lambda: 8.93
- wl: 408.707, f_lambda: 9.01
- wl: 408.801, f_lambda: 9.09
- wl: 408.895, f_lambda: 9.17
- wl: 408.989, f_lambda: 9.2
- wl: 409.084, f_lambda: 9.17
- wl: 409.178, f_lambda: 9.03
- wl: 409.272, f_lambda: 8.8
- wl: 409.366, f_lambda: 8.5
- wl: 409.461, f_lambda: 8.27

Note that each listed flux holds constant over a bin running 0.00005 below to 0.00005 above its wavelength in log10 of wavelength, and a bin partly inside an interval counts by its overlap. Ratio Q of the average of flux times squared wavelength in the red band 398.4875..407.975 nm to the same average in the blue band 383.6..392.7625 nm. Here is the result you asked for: 1.90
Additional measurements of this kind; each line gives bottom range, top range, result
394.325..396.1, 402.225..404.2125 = 1.58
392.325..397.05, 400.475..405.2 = 2.09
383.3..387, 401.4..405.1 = 2.40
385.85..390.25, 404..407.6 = 1.94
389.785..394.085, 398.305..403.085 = 1.82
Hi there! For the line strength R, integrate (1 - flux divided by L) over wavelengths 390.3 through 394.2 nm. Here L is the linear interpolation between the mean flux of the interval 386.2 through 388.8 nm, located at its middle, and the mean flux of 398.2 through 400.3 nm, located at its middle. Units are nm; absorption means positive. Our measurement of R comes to 0.68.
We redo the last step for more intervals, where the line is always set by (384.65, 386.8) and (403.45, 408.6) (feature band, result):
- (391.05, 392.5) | -0.10 nm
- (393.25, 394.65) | 0.54 nm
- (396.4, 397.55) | 0.52 nm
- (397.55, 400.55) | -0.32 nm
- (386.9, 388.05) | 0.02 nm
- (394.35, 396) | 0.11 nm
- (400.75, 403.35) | -0.38 nm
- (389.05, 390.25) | -0.19 nm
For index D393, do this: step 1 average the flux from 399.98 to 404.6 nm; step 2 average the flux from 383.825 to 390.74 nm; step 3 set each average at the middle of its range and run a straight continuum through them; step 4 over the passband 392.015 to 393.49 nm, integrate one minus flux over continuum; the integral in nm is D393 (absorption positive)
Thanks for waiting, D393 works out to 0.50 nm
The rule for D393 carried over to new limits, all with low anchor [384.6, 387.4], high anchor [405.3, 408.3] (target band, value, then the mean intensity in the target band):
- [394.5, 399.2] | 0.56 nm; 5.41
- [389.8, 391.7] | -0.33 nm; 5.77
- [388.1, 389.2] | 0.01 nm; 4.48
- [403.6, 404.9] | -0.11 nm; 8.21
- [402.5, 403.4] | -0.09 nm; 8.09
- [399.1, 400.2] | -0.22 nm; 8.02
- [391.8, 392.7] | 0.04 nm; 4.99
